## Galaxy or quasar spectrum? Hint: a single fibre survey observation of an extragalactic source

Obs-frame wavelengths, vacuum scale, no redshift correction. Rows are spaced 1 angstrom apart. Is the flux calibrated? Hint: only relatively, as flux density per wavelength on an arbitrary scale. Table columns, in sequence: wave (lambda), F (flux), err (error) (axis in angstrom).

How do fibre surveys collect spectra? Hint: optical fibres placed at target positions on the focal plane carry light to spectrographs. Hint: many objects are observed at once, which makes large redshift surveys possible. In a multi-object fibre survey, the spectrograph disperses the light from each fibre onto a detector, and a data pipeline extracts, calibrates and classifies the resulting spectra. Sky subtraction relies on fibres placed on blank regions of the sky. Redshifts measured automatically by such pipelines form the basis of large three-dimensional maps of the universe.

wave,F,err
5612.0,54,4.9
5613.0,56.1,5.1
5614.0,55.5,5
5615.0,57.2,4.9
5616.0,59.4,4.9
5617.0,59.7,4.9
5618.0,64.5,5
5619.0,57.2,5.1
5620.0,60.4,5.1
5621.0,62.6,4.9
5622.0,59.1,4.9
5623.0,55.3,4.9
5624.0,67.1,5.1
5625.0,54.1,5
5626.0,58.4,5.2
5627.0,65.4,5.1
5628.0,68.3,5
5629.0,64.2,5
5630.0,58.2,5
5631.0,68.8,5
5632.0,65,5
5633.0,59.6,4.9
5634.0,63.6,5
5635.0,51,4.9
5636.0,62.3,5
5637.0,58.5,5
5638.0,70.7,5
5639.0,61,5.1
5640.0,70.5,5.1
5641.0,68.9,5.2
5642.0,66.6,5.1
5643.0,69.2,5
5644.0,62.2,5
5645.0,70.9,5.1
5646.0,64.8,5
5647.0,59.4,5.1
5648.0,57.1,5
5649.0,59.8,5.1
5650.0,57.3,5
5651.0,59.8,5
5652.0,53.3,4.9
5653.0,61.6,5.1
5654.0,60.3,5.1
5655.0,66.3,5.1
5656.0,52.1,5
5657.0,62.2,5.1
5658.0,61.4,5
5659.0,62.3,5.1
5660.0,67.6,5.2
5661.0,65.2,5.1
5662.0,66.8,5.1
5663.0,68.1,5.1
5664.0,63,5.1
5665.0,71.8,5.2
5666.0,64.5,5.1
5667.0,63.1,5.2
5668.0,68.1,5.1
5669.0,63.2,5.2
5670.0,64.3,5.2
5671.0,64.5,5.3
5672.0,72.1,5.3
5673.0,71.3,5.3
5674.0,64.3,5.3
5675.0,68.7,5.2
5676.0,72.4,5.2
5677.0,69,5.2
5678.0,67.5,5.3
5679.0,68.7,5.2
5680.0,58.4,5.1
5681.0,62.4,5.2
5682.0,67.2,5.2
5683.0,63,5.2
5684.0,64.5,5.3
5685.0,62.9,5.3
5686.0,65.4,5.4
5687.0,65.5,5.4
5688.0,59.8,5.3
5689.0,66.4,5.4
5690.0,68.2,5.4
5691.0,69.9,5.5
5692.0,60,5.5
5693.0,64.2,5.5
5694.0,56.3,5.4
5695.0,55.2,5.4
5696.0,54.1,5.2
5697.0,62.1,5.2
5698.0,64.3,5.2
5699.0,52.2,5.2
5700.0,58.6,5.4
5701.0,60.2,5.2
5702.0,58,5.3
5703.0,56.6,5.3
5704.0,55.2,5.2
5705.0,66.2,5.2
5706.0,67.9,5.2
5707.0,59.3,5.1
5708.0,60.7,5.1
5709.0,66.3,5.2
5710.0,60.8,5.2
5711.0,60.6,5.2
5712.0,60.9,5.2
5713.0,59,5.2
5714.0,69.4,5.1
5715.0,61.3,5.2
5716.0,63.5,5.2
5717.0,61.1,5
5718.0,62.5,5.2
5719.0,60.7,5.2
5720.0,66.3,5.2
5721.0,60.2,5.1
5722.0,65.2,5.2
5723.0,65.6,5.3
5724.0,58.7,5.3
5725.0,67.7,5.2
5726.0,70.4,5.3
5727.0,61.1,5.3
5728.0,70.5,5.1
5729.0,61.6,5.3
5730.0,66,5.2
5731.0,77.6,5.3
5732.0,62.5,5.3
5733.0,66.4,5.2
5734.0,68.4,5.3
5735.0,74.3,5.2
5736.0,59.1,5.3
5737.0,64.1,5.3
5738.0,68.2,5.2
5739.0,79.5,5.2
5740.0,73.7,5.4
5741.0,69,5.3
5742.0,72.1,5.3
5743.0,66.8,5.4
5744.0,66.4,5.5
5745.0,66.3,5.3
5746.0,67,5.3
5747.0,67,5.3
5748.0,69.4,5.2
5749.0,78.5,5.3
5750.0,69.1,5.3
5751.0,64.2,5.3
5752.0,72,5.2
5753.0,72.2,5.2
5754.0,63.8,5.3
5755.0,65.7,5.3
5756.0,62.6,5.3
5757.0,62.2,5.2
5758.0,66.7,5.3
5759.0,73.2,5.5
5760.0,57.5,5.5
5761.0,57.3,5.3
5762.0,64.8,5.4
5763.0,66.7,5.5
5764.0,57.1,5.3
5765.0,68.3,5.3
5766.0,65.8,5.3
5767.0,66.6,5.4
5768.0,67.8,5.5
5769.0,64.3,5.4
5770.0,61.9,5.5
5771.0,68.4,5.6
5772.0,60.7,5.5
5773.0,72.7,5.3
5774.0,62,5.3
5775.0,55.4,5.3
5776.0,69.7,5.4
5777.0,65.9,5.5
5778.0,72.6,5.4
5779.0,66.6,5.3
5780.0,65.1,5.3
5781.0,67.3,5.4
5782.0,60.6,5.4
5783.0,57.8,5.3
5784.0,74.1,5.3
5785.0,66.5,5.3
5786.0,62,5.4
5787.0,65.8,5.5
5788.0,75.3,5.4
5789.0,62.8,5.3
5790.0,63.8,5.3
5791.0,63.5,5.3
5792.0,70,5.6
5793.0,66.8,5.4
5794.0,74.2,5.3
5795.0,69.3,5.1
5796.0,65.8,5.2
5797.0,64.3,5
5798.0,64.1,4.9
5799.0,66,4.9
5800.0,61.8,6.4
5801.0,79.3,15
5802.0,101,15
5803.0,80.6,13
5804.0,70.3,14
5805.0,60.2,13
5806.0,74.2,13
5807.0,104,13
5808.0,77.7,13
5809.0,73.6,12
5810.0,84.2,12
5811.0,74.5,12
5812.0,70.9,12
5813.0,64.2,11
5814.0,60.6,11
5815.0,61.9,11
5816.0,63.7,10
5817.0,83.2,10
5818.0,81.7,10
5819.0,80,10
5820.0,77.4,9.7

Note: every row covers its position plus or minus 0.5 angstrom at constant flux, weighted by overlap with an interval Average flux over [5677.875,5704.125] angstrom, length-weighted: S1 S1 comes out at 61.7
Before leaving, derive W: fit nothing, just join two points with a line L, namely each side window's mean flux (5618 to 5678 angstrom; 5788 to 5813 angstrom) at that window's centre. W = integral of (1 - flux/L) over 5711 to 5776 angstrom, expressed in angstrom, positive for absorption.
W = 3.1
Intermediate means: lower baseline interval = 63.5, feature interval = 65.9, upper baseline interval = 72.5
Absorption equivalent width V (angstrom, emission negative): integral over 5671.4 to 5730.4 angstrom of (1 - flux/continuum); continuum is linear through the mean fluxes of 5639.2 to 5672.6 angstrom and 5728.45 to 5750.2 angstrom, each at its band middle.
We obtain 2.8 angstrom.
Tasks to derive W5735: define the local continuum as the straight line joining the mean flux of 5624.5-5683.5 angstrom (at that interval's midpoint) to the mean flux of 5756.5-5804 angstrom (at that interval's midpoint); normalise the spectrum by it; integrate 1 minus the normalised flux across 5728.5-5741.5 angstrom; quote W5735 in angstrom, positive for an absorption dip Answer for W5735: -0.53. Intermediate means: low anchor 63.9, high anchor 66.9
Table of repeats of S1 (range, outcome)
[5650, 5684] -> 64.6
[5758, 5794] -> 65.5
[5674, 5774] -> 64.8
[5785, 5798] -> 66.8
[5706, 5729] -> 63.3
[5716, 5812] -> 67.8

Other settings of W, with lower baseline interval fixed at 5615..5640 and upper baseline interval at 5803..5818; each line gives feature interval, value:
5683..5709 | 1.8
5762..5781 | 1.5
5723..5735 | 0.3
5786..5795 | 0.6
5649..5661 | 0.5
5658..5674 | -0.5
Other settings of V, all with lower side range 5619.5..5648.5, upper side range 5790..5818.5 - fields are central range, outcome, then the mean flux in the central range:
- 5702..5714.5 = 1.0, 61.8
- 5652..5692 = 0.0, 65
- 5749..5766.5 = 1.0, 65.6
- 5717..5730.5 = 0.7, 64.2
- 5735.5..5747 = 0.1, 68.3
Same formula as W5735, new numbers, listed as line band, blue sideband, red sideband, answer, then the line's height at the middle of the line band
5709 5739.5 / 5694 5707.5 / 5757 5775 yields -2.03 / 61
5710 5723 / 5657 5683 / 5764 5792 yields 0.65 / 65.9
